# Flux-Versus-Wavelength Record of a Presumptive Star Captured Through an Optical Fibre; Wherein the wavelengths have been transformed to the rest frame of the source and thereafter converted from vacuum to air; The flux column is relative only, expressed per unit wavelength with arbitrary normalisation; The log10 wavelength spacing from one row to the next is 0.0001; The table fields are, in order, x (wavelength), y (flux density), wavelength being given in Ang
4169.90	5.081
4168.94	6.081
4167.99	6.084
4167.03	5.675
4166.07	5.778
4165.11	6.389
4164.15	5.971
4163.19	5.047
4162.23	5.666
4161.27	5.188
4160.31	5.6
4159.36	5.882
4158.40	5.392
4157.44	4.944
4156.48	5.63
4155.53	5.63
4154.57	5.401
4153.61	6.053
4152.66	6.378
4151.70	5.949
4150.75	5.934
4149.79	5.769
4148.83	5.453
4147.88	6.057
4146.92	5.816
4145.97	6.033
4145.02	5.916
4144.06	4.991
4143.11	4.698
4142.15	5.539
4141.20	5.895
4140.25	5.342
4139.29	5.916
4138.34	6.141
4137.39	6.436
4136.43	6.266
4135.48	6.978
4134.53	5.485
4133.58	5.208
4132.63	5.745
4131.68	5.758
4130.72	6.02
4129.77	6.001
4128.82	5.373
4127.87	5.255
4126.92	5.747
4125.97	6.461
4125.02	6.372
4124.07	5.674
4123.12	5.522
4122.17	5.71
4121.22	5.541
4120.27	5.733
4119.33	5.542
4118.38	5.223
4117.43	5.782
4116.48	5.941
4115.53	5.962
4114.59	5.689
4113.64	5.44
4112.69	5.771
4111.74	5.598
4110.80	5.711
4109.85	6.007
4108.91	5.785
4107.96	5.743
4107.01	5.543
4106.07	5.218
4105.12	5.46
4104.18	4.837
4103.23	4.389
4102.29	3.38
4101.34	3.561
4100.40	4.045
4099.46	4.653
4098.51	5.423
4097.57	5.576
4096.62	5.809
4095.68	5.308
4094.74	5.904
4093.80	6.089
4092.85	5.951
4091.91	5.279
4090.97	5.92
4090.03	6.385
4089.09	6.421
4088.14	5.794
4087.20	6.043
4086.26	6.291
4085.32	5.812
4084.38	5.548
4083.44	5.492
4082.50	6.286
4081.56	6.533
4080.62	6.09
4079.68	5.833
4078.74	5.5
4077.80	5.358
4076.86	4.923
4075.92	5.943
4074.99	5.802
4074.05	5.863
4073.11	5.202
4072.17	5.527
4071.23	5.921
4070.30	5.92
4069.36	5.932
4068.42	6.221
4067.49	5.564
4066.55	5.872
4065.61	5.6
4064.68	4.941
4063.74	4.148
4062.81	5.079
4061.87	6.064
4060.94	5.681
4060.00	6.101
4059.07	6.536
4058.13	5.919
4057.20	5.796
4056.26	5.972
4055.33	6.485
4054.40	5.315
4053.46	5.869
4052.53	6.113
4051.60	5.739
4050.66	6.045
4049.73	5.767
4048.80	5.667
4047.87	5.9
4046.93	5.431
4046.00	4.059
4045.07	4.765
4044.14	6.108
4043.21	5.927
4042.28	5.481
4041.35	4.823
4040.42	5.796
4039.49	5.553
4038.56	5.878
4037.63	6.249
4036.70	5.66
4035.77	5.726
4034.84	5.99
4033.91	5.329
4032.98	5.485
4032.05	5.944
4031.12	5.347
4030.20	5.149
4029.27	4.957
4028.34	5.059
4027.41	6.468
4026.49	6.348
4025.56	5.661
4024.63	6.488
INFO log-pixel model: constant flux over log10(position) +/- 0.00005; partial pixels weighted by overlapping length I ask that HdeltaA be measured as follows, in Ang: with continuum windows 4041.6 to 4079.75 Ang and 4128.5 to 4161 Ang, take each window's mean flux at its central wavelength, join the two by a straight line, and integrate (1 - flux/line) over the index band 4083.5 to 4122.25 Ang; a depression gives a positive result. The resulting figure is 1.3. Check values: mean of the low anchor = 5.65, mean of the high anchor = 5.75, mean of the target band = 5.51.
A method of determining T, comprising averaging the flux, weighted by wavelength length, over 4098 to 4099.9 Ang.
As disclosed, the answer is 5.05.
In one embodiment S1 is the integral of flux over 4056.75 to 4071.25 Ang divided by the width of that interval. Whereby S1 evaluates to 5.7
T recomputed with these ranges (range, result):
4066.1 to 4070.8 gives 5.91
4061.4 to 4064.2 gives 5.11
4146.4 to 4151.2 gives 5.8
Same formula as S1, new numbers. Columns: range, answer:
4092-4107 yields 5.06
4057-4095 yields 5.78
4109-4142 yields 5.8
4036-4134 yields 5.63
